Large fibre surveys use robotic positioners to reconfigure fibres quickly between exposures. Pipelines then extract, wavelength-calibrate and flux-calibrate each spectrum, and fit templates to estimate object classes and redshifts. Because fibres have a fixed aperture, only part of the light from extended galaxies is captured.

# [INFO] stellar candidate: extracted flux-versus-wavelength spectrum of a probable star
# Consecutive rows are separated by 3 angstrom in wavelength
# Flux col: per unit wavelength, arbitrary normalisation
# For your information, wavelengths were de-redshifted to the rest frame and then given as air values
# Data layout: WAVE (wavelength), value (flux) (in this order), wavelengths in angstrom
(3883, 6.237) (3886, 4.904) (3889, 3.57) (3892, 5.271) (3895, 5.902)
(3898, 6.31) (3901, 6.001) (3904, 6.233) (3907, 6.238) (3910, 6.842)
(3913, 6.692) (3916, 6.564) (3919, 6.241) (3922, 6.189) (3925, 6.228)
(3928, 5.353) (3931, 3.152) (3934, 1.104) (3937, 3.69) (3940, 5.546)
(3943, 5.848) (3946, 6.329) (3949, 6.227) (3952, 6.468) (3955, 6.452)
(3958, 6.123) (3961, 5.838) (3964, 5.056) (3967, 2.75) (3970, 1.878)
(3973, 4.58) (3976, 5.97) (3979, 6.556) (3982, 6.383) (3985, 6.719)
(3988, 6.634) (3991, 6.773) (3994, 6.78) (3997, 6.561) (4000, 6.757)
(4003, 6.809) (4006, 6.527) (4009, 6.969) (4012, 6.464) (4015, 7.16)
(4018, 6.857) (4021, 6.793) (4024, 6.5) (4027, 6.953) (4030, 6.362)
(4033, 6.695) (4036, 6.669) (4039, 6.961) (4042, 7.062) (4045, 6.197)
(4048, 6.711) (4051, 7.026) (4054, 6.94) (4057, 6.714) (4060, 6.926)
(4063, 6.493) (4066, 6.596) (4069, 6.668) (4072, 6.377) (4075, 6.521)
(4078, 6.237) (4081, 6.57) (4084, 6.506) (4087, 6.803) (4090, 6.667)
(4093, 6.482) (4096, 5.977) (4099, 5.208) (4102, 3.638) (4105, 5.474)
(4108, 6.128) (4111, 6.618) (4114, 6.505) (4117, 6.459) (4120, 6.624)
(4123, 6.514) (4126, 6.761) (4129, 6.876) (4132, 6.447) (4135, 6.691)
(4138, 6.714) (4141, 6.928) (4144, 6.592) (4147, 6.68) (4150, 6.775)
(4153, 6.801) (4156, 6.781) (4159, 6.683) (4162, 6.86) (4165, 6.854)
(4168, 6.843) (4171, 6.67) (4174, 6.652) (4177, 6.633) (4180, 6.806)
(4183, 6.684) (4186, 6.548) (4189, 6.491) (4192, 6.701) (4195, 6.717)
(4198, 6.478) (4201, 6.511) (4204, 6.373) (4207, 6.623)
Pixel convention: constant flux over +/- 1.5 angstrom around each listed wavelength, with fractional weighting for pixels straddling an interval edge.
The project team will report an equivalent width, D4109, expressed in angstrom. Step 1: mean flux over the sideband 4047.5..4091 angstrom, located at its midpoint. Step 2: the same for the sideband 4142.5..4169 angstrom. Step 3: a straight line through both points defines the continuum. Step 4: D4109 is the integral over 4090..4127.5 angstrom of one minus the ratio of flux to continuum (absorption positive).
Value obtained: 3.6 angstrom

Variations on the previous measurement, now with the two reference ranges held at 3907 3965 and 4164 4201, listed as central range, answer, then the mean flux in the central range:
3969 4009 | -2.22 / 6.16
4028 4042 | -1.62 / 6.72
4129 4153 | -0.83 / 6.71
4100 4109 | 1.85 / 5.03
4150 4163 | -0.45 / 6.78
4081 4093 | -0.72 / 6.63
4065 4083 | -0.87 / 6.49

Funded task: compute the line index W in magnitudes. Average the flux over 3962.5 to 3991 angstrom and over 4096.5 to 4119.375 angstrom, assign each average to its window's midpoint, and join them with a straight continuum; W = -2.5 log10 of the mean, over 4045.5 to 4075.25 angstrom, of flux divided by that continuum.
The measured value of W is -0.20 mag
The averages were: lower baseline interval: 5.25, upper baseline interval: 5.76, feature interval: 6.69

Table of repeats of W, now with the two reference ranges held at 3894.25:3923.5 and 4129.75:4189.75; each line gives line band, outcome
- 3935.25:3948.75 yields 0.19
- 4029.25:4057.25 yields -0.03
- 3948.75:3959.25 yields 0.01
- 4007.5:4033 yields -0.04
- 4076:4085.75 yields 0.02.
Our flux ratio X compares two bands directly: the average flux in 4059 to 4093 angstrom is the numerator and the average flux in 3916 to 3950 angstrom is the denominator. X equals 1.28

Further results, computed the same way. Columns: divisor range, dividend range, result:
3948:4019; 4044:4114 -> 1.05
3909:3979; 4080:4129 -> 1.17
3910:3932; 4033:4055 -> 1.15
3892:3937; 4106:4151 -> 1.19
